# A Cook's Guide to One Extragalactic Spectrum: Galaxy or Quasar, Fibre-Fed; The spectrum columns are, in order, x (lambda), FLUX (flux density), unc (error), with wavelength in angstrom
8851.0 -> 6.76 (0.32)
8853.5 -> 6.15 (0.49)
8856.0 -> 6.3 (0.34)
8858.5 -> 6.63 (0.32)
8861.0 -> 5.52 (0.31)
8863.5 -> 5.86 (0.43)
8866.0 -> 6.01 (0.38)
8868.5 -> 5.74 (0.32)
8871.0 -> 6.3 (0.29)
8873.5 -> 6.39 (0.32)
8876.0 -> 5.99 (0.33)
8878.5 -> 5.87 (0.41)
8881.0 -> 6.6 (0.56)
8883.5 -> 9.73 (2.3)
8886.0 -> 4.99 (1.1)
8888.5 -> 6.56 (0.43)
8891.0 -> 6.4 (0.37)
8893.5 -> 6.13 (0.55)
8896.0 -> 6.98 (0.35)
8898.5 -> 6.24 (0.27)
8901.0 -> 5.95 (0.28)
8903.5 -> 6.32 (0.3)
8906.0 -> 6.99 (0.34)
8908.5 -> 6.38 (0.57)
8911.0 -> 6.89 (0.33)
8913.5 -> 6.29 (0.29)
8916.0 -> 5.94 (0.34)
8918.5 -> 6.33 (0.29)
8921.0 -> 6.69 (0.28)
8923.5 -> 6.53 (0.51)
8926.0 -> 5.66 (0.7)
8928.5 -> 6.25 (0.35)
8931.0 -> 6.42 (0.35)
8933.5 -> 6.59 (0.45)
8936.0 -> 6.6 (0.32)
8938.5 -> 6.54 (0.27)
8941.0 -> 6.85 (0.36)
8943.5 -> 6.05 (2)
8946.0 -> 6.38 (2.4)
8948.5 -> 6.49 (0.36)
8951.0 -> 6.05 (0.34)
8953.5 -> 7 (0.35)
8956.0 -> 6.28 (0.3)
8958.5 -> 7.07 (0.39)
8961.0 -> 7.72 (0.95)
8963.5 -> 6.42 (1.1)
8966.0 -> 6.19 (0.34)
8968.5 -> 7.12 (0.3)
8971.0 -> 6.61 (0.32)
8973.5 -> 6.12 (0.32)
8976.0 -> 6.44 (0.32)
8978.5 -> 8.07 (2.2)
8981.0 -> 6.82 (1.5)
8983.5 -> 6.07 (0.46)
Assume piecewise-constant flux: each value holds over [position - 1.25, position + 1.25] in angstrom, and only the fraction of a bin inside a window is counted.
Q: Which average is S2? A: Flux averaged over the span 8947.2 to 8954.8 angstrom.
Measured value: 6.51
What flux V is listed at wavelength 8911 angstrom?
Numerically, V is 6.89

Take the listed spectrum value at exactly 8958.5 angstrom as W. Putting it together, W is 7.07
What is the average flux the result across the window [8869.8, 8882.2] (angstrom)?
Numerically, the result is 6.23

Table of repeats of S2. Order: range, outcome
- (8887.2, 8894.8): 6.36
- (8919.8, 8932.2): 6.31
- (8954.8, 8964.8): 6.87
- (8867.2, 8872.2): 6.02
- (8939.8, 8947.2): 6.42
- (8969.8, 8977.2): 6.39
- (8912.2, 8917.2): 6.12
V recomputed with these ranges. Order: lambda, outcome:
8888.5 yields 6.56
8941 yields 6.85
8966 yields 6.19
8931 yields 6.42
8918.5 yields 6.33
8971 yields 6.61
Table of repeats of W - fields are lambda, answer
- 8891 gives 6.4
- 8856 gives 6.3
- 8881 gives 6.6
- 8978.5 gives 8.07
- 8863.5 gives 5.86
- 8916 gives 5.94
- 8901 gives 5.95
